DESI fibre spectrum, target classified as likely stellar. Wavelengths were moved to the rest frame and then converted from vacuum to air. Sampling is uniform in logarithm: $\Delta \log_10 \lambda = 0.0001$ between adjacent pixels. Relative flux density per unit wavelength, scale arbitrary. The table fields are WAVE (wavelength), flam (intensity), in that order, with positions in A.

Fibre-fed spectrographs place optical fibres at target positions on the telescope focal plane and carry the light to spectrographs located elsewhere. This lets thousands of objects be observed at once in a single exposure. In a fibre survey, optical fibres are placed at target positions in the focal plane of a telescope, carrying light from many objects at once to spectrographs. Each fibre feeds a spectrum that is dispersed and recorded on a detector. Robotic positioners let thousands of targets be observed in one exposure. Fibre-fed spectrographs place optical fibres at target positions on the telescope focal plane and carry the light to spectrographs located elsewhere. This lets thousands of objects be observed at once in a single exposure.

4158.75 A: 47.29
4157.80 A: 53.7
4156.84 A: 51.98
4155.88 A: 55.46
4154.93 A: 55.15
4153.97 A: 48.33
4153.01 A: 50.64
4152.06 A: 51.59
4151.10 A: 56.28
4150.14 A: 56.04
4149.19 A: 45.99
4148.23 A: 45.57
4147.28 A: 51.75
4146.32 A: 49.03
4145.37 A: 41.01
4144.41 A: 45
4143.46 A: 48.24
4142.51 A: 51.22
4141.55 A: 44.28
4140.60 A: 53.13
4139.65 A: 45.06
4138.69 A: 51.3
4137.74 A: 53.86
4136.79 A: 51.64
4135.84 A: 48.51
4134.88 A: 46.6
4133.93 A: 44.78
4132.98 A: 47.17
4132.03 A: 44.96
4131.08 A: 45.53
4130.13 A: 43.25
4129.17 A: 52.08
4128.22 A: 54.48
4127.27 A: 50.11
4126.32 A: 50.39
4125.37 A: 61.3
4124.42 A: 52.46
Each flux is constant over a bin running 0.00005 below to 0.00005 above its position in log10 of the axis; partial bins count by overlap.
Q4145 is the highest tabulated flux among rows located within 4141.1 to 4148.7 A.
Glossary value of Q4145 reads 51.75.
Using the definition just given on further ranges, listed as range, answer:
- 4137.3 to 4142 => 53.86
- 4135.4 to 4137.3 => 51.64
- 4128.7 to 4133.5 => 52.08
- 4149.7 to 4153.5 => 56.28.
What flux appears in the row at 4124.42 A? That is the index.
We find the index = 52.46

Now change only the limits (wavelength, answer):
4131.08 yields 45.53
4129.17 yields 52.08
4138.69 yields 51.3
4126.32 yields 50.39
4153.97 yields 48.33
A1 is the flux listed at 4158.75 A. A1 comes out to 47.29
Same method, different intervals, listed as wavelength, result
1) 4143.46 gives 48.24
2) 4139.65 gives 45.06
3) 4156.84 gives 51.98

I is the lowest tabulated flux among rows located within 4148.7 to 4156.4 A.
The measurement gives 45.99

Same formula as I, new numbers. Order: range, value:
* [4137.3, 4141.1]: 45.06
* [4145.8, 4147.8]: 49.03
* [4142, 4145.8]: 41.01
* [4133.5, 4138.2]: 44.78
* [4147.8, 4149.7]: 45.57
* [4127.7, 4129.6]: 52.08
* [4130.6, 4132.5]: 44.96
